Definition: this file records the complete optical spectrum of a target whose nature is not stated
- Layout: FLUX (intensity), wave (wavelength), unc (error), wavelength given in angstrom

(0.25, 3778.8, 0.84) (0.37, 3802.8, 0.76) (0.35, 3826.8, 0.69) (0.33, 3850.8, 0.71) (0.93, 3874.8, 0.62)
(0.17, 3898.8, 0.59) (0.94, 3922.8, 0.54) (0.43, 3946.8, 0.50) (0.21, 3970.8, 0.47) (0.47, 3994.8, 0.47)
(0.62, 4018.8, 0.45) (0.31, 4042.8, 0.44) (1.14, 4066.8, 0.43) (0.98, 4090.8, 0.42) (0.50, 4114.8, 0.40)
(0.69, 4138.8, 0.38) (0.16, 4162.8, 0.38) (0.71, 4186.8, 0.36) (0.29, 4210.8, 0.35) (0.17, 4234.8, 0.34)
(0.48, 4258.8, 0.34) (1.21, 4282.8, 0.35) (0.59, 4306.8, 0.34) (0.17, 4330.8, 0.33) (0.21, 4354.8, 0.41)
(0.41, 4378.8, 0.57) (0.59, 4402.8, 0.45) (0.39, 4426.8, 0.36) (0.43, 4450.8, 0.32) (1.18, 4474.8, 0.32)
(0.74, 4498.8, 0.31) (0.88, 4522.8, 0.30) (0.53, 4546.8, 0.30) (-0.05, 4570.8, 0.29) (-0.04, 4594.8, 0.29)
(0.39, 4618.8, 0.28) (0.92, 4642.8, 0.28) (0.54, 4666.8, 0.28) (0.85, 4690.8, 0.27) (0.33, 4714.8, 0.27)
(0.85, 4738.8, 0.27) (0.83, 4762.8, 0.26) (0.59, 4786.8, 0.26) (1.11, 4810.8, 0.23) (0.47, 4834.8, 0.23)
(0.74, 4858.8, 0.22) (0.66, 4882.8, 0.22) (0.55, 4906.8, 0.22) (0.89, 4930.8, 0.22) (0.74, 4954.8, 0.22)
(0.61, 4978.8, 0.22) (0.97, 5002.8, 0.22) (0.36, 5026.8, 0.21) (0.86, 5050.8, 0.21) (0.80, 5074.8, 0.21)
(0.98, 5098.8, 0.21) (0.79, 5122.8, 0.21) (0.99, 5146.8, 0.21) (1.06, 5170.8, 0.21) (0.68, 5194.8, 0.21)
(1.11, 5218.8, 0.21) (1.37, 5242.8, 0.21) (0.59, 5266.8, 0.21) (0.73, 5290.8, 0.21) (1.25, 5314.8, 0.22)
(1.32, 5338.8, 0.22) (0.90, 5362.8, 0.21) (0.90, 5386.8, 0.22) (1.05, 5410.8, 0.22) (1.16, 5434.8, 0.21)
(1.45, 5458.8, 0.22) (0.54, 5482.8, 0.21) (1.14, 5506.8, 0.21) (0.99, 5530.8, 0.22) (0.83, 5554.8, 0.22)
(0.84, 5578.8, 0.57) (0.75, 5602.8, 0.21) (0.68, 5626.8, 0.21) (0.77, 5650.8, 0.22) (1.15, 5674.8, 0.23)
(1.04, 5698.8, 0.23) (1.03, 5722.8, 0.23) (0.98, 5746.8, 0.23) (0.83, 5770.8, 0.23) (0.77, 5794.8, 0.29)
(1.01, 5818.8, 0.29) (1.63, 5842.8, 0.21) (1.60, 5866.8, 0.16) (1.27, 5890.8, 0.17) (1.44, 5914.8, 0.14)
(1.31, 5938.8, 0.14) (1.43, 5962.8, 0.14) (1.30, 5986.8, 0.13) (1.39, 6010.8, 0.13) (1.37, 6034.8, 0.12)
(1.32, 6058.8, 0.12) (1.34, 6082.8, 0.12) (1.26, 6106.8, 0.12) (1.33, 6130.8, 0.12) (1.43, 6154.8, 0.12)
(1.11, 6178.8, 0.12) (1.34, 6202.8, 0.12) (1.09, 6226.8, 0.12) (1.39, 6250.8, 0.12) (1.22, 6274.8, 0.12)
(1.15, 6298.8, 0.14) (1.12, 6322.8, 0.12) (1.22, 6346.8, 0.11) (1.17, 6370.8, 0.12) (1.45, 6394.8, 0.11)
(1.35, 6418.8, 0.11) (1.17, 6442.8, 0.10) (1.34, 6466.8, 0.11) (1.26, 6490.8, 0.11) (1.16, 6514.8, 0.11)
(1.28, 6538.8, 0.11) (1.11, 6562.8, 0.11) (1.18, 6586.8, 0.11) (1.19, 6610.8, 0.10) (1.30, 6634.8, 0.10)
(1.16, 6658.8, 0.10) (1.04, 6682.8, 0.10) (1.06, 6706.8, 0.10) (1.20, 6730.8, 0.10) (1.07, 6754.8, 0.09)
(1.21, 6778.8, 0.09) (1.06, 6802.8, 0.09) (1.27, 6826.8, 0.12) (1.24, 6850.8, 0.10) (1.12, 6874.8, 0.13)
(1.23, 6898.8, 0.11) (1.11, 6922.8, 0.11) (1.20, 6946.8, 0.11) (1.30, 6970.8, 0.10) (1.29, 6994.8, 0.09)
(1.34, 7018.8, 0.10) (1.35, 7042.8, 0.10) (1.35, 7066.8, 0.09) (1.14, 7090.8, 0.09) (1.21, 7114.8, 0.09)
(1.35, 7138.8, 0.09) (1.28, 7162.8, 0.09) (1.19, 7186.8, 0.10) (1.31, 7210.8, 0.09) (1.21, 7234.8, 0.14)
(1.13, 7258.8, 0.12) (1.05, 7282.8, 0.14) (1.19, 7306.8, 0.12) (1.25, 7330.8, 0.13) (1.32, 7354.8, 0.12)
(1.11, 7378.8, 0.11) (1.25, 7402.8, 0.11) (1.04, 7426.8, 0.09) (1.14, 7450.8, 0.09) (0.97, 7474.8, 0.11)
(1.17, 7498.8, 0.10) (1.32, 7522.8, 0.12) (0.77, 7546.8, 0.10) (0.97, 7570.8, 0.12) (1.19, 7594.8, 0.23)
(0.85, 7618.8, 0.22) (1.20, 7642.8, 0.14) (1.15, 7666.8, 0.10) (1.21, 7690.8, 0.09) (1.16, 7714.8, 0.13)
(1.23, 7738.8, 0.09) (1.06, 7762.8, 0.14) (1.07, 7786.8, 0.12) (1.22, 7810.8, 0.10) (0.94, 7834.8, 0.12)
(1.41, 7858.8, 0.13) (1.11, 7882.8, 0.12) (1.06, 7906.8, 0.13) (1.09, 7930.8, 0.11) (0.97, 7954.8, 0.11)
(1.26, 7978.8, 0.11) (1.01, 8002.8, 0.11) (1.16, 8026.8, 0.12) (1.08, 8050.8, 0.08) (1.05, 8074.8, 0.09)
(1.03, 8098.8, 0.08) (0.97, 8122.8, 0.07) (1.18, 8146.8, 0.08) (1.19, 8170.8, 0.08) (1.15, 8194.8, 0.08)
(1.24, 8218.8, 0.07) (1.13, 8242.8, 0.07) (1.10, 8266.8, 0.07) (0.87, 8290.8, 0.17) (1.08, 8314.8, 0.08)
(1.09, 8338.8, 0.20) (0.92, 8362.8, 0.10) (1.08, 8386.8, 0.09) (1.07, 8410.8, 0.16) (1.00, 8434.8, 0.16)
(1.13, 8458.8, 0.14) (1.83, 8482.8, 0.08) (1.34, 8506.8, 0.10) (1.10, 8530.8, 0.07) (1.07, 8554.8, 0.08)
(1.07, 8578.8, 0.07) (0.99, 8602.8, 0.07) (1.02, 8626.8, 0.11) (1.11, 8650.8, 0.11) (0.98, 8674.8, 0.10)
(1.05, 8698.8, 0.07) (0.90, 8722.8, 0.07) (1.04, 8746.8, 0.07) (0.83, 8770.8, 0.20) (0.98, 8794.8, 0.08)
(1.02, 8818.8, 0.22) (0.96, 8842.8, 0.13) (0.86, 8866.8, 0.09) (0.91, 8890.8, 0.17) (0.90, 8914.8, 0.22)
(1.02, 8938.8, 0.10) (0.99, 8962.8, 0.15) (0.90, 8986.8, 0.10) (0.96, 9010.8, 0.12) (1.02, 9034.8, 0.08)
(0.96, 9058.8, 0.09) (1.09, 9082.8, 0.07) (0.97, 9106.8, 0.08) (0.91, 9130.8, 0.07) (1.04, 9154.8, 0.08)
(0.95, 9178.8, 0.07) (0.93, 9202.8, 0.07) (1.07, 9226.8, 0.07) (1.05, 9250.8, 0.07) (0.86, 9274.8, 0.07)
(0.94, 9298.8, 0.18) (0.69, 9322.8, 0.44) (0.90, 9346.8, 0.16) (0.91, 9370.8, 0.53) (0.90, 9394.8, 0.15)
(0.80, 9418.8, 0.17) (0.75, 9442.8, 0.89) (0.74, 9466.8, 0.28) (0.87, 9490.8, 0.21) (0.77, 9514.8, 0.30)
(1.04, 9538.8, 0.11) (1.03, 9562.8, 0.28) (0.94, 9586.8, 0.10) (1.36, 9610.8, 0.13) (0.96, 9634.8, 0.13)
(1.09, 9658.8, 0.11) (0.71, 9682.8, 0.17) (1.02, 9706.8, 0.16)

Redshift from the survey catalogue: 0.29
